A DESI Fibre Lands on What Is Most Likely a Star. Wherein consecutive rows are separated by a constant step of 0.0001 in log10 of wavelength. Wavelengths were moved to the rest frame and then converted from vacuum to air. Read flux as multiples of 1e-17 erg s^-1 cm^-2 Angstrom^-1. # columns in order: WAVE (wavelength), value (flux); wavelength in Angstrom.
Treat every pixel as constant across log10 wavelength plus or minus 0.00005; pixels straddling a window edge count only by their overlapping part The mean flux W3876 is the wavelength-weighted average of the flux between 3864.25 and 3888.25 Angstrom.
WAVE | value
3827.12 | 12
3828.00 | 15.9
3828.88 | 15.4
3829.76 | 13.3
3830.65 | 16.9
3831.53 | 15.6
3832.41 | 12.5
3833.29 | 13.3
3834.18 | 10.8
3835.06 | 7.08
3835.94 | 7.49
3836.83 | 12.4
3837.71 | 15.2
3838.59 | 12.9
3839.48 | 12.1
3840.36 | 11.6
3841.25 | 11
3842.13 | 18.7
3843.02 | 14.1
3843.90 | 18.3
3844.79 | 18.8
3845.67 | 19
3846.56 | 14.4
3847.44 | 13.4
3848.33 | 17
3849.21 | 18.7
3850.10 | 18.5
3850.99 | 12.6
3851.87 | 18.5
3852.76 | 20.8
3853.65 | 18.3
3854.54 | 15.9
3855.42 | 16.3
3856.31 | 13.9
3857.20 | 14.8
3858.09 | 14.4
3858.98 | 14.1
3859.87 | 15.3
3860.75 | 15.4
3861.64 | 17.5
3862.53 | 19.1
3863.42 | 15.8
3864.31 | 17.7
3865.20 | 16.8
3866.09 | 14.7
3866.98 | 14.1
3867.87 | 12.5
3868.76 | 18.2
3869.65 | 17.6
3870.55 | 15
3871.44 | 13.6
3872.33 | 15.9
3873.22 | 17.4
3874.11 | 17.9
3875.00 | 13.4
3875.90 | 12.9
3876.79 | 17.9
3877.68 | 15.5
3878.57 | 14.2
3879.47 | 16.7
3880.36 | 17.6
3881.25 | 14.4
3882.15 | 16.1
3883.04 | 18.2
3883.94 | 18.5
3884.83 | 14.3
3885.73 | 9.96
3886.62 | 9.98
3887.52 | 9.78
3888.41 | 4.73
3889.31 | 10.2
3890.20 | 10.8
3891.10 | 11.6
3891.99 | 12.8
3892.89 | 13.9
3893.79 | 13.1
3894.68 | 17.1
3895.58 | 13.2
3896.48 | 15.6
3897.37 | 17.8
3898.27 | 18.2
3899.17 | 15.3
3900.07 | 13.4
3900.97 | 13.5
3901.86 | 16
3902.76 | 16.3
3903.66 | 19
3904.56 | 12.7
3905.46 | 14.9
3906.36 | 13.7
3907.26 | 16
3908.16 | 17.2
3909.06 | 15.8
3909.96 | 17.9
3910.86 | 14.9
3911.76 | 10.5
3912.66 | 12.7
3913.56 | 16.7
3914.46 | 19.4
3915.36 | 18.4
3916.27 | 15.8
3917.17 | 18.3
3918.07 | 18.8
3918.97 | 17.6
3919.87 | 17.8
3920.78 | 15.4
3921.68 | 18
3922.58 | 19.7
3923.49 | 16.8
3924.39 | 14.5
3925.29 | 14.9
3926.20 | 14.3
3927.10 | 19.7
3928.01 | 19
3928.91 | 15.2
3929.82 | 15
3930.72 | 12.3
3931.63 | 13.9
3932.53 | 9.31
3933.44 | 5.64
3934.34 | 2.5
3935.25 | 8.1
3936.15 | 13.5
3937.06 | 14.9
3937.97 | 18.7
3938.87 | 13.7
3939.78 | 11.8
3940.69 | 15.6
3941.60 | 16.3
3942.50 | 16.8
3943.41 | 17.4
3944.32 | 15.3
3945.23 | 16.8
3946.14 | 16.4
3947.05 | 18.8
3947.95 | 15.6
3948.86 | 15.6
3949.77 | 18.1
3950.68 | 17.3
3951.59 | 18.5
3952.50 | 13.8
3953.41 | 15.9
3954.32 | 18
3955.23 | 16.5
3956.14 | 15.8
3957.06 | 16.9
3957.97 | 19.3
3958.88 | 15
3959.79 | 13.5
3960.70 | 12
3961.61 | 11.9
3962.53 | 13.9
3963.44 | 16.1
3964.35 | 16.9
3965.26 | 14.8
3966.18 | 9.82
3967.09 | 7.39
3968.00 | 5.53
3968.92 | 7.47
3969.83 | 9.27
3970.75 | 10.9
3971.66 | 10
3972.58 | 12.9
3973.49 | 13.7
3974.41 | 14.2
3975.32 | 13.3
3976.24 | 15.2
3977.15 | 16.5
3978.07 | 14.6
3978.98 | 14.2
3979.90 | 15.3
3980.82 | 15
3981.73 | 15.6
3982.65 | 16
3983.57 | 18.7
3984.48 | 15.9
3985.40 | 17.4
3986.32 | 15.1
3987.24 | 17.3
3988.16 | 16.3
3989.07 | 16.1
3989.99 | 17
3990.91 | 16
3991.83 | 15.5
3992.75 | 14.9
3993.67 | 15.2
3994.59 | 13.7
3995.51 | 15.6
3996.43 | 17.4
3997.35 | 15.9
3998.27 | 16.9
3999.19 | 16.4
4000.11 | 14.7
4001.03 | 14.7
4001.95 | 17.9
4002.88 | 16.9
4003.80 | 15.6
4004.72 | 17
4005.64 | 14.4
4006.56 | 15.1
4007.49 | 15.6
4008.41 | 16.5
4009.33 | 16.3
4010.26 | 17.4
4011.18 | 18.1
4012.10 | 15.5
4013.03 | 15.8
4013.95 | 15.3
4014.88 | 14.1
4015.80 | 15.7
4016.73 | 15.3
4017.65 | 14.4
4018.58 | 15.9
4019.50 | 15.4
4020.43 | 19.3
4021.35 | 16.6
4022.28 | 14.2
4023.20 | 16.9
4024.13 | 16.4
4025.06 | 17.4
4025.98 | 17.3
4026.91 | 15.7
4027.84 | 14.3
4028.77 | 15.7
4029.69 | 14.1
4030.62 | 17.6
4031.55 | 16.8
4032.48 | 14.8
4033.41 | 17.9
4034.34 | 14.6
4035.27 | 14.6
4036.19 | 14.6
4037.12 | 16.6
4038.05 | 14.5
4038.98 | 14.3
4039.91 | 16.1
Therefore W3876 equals 15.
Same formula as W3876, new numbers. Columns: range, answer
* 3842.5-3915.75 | 15.4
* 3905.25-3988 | 14.9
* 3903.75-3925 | 16.3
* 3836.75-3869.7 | 15.8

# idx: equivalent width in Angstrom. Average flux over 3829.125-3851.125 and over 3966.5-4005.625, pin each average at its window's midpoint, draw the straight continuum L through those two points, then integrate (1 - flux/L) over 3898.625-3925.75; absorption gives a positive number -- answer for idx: -3.1 Angstrom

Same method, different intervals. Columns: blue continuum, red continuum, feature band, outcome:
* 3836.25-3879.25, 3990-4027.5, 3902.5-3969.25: 3.5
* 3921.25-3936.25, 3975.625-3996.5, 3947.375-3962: -1.3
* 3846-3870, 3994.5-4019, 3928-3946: 2.8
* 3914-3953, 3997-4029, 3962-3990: 3.3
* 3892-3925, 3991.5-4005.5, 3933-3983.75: 5.6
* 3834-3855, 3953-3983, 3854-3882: -1.9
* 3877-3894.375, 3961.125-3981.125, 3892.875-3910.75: -3.1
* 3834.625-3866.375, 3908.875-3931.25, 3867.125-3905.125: 3.1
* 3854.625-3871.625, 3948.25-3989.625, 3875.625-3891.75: 2.0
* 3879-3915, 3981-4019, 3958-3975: 3.7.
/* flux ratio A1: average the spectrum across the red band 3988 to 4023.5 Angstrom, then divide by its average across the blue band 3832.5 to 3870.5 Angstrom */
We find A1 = 1.0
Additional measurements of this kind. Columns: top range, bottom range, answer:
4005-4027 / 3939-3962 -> 1.01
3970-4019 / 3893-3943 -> 1.02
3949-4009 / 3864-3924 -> 0.98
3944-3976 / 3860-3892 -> 0.96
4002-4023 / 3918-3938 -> 1.11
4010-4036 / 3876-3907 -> 1.11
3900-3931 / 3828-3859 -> 1.09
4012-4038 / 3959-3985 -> 1.19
